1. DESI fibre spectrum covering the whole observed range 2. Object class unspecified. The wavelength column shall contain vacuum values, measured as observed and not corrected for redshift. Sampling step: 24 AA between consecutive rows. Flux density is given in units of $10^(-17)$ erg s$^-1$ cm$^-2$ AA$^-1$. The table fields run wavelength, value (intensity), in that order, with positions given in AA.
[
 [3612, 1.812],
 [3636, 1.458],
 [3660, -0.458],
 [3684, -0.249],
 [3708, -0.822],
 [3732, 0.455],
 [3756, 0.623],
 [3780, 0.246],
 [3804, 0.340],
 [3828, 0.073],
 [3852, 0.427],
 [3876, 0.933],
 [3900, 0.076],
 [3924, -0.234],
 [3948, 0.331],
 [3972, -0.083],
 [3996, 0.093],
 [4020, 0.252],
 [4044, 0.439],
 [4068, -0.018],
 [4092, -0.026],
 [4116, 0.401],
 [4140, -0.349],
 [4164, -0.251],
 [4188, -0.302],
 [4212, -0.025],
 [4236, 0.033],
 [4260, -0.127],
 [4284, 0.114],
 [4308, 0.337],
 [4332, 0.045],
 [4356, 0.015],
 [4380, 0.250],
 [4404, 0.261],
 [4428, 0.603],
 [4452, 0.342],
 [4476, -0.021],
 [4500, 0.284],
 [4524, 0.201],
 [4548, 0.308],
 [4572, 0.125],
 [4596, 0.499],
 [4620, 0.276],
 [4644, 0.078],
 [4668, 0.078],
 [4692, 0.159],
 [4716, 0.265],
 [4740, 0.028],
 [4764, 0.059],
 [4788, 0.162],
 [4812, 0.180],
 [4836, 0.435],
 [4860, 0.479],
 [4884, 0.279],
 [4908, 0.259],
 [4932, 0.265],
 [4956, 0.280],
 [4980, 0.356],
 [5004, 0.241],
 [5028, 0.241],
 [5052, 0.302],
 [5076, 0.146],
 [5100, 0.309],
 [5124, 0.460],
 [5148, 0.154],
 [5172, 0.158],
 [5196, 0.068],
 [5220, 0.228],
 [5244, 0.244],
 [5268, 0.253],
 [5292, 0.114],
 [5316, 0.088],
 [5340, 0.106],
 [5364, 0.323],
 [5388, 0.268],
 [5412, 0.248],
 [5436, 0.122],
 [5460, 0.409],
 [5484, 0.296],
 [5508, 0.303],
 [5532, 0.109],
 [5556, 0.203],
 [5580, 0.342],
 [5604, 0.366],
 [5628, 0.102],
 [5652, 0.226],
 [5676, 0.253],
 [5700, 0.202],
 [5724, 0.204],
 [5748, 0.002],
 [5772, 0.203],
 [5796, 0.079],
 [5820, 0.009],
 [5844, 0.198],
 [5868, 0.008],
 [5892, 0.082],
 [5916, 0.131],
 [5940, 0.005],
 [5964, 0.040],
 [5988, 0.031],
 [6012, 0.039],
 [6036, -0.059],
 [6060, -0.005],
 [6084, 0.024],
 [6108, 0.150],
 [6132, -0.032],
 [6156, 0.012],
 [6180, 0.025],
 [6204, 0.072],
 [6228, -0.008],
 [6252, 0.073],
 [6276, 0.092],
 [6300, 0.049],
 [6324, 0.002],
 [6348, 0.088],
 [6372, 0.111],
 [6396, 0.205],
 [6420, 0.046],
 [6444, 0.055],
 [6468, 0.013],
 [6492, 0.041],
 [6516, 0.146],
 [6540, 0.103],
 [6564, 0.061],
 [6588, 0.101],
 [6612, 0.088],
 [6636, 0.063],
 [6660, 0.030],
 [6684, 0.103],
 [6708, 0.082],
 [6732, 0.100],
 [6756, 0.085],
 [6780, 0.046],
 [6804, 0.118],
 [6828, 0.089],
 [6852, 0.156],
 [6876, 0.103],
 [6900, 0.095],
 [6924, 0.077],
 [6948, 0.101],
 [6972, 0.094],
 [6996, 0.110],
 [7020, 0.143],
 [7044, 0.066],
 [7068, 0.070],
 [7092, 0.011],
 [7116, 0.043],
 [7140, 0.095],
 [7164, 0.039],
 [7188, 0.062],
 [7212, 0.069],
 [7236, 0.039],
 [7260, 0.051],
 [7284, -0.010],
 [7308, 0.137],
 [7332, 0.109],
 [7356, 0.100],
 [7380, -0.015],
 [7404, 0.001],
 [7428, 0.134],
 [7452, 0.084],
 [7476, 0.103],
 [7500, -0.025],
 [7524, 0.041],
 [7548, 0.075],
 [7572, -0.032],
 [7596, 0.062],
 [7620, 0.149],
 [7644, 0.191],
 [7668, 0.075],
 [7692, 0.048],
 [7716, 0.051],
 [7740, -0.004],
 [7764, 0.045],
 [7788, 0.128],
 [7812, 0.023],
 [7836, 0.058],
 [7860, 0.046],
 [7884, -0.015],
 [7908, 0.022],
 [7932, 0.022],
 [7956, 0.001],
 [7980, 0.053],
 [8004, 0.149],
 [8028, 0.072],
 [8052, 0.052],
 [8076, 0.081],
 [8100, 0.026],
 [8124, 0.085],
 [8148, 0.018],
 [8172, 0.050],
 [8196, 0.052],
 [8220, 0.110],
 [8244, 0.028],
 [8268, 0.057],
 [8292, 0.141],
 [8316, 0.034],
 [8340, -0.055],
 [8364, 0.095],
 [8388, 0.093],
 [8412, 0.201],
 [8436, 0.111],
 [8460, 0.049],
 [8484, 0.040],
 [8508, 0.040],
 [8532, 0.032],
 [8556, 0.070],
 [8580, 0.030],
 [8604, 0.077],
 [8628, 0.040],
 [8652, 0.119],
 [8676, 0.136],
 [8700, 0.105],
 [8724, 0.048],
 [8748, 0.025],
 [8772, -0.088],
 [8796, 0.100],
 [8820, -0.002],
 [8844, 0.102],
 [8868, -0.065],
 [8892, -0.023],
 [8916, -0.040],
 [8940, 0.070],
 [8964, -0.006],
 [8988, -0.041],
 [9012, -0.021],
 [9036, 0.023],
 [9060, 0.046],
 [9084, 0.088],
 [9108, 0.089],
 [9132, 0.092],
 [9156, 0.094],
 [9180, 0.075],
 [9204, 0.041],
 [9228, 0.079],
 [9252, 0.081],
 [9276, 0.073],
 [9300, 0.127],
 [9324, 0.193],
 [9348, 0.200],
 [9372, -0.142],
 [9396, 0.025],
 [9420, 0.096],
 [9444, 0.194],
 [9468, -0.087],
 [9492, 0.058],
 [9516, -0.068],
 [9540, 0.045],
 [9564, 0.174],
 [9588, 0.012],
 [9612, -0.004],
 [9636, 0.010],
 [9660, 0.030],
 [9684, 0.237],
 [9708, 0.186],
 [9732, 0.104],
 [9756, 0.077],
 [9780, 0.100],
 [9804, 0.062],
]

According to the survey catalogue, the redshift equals 0.163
